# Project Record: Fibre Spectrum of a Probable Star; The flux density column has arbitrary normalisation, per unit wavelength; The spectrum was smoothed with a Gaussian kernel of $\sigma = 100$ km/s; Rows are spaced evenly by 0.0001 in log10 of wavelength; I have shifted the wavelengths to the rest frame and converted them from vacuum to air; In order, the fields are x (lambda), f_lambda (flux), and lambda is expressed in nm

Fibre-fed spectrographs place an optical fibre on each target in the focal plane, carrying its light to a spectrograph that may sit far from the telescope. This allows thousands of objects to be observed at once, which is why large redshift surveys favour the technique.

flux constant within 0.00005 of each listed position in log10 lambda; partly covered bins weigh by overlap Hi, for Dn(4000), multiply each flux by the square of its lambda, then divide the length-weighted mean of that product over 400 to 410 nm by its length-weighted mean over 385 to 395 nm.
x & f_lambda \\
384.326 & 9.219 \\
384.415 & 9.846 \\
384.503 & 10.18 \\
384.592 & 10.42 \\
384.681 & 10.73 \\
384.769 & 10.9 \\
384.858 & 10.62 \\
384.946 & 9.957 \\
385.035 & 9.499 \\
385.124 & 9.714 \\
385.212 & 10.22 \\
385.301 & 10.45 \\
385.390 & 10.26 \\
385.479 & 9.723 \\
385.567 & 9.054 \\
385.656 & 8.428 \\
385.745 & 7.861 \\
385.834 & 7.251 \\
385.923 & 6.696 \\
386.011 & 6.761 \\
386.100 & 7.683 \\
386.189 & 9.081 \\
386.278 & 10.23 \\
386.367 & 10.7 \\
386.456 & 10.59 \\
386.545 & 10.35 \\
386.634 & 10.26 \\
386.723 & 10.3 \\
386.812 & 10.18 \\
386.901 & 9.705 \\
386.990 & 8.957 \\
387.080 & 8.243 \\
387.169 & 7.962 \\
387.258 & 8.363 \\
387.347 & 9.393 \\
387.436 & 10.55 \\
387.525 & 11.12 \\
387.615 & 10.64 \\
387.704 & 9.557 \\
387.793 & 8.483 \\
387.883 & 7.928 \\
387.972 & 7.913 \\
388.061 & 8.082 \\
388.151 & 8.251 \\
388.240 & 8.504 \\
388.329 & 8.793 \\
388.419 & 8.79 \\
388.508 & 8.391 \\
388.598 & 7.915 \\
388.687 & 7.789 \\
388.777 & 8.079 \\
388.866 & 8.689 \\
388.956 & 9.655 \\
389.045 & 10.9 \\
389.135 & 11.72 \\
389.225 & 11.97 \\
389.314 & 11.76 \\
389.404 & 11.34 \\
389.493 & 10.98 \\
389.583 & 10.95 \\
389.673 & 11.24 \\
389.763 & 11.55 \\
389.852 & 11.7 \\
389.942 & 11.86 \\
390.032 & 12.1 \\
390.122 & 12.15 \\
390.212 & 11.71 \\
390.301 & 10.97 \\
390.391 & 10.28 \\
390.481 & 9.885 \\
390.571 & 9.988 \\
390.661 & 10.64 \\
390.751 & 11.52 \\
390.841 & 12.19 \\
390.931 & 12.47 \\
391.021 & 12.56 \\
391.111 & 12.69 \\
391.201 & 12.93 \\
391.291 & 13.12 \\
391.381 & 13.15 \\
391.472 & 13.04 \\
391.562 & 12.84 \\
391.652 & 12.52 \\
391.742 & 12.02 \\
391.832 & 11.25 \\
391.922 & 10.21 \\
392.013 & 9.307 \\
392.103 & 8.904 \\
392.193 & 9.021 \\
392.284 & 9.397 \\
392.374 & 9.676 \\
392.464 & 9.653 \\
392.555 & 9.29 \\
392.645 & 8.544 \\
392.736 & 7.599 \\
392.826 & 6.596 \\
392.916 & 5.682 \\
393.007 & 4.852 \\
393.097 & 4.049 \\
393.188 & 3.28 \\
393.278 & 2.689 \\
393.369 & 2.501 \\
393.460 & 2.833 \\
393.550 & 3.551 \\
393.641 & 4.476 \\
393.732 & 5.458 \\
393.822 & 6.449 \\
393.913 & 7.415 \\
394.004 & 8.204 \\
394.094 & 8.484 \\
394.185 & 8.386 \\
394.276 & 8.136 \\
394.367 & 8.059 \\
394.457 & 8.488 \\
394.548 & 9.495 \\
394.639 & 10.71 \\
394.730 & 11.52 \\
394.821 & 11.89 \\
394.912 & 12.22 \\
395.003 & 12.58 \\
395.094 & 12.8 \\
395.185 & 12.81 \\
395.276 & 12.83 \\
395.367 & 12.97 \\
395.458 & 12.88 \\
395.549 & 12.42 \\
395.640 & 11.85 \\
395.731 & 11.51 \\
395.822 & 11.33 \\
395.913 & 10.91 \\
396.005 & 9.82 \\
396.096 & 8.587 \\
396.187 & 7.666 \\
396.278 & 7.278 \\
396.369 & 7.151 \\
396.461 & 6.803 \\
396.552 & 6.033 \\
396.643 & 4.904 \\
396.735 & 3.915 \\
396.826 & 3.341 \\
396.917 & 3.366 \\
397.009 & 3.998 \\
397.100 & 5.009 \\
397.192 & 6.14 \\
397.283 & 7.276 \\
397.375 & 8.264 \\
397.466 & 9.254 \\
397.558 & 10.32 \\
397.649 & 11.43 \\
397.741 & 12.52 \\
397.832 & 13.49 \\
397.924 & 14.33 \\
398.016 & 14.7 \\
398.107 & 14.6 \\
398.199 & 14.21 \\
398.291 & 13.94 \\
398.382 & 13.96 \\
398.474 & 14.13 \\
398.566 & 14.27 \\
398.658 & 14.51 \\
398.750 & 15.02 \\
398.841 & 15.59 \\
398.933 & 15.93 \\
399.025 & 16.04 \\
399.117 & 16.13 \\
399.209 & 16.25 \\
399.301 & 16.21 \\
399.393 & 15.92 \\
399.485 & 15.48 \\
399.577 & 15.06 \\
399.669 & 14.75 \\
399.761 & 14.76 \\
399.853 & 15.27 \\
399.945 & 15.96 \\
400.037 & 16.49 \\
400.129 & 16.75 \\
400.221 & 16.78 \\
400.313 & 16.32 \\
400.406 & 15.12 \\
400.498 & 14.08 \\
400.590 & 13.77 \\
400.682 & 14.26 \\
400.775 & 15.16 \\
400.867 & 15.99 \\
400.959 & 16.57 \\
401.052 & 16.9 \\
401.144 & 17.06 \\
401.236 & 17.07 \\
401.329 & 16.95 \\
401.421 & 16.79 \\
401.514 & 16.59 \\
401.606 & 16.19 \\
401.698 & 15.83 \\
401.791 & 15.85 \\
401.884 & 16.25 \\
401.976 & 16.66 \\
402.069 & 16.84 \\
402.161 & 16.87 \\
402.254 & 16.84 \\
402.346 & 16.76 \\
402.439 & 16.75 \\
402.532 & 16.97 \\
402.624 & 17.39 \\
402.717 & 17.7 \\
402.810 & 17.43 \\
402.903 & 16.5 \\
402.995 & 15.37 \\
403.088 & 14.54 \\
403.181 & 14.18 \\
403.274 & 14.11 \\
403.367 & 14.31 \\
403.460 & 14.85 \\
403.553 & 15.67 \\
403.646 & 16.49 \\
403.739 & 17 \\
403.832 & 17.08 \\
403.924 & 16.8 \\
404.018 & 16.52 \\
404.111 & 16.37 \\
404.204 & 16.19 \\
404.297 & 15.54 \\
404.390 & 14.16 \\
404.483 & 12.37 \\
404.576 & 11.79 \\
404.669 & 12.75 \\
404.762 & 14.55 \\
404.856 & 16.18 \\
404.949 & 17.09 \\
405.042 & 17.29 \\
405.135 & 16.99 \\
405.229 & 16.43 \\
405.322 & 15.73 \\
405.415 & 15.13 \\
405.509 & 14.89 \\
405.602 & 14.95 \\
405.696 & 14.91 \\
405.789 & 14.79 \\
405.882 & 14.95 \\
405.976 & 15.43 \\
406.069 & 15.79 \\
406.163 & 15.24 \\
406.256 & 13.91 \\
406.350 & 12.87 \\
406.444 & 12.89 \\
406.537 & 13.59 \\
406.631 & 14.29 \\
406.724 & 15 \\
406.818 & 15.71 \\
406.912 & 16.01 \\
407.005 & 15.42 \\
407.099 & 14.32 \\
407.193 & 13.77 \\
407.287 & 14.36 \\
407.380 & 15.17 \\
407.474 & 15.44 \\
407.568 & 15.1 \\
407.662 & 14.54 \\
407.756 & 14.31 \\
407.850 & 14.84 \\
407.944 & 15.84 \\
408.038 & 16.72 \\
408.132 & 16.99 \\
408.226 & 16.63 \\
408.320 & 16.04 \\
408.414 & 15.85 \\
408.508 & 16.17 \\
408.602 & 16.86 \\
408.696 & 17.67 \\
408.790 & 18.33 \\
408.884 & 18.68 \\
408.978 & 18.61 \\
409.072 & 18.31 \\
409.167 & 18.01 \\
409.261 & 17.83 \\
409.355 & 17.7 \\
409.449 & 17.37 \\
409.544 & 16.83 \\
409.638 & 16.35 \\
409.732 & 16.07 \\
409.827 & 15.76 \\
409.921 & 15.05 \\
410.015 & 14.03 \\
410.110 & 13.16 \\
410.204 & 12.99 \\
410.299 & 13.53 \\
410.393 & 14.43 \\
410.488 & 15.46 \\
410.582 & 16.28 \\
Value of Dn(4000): 1.8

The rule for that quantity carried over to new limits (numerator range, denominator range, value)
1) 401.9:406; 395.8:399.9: 1.43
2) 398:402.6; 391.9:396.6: 1.90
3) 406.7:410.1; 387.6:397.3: 1.90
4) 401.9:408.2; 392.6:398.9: 1.76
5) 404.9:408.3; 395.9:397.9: 2.09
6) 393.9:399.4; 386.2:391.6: 1.08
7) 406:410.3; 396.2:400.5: 1.35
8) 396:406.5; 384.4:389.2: 1.63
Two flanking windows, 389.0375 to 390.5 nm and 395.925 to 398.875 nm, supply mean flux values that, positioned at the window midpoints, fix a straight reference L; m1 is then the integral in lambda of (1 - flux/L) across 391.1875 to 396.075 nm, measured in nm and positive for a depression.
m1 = 0.61 nm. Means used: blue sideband 11.4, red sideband 9.87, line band 9.28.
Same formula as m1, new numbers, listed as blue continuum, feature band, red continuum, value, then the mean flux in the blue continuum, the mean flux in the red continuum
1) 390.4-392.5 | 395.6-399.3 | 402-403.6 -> 0.85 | 11.2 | 16.1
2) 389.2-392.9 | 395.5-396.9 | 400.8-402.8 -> 0.56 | 11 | 16.7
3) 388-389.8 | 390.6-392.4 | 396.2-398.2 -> -0.41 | 9.74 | 8.42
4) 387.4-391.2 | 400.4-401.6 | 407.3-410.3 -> -0.18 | 10.4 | 16.2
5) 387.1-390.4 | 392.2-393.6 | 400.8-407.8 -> 0.65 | 9.94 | 15.6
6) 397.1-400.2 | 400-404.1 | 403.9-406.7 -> -0.49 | 13.8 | 15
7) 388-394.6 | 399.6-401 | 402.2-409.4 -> -0.23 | 9.3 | 15.7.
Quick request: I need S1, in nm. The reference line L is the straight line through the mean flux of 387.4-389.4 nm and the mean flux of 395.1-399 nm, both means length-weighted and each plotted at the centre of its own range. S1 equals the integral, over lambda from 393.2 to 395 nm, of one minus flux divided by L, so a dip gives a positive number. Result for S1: 0.48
